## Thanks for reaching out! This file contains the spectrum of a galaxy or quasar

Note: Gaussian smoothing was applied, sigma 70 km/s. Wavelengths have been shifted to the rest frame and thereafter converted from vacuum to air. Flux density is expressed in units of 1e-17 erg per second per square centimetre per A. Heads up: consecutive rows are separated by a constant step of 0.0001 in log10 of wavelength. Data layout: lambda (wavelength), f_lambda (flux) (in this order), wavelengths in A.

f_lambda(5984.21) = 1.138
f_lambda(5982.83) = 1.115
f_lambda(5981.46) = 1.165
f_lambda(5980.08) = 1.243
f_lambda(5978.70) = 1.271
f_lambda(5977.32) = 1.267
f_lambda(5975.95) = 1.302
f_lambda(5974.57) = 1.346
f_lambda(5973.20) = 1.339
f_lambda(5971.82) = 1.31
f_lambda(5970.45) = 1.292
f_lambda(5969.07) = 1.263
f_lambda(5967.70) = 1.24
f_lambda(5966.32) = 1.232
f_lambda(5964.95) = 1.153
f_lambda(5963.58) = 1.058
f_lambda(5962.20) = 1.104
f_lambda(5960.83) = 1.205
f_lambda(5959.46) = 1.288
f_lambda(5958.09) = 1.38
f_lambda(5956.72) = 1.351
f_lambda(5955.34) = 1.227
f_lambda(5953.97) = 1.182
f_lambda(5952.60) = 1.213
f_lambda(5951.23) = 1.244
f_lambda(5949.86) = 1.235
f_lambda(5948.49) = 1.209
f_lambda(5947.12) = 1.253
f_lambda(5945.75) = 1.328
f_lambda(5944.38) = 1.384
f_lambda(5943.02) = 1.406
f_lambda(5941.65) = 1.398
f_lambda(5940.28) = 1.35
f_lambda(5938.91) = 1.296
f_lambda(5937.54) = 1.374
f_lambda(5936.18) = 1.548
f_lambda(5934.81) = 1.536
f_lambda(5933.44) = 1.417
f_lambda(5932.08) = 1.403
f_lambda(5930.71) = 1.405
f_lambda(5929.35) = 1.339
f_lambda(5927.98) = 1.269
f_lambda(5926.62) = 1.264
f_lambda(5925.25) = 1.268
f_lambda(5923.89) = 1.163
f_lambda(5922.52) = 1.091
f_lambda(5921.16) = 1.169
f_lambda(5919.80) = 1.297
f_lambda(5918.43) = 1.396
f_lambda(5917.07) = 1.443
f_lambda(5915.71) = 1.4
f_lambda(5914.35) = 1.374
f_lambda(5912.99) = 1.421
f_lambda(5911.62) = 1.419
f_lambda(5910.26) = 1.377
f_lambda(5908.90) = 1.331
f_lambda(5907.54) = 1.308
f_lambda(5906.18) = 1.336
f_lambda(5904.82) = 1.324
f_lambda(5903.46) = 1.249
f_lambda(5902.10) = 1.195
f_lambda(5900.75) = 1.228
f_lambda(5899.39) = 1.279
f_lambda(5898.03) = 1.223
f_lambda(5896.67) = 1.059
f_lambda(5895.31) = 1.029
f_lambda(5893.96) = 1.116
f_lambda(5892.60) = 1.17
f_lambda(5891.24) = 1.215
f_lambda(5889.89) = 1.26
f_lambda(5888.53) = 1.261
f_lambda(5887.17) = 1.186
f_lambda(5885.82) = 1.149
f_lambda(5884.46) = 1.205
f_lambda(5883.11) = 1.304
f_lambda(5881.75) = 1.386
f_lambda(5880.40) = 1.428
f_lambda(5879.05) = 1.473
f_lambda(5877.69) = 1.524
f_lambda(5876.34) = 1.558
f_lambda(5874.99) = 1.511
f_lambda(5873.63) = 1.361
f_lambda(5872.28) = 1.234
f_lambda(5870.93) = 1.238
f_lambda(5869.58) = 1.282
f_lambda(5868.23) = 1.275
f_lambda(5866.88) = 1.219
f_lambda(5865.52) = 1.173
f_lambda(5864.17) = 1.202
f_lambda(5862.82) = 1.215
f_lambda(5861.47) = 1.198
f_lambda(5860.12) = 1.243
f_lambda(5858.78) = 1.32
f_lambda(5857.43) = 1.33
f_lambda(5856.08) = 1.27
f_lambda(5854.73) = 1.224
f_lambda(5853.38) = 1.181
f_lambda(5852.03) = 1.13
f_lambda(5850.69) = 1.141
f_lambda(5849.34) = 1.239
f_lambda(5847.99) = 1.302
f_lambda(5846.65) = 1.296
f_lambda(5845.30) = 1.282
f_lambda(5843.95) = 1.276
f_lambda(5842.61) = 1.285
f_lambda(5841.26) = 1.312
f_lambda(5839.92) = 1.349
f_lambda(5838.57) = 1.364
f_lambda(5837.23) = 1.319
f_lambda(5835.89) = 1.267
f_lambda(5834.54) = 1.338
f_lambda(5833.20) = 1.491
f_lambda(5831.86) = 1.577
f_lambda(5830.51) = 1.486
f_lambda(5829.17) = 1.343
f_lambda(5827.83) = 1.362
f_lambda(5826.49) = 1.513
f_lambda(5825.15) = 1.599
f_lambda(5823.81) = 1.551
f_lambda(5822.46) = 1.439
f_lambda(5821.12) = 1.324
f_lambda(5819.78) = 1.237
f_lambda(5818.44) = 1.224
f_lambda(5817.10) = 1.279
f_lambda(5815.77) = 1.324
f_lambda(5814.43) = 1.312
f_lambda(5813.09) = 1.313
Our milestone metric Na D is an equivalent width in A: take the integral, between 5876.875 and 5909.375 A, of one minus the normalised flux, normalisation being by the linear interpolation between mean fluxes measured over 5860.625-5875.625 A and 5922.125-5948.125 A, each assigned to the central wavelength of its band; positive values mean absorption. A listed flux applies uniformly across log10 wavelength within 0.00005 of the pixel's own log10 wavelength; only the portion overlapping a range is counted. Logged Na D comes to 0.8 A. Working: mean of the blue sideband 1.26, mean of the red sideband 1.34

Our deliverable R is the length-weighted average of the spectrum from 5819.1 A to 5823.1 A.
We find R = 1.33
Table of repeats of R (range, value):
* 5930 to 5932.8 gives 1.41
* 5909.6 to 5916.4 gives 1.4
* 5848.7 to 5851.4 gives 1.19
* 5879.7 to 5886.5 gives 1.3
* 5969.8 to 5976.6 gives 1.32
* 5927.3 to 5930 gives 1.3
